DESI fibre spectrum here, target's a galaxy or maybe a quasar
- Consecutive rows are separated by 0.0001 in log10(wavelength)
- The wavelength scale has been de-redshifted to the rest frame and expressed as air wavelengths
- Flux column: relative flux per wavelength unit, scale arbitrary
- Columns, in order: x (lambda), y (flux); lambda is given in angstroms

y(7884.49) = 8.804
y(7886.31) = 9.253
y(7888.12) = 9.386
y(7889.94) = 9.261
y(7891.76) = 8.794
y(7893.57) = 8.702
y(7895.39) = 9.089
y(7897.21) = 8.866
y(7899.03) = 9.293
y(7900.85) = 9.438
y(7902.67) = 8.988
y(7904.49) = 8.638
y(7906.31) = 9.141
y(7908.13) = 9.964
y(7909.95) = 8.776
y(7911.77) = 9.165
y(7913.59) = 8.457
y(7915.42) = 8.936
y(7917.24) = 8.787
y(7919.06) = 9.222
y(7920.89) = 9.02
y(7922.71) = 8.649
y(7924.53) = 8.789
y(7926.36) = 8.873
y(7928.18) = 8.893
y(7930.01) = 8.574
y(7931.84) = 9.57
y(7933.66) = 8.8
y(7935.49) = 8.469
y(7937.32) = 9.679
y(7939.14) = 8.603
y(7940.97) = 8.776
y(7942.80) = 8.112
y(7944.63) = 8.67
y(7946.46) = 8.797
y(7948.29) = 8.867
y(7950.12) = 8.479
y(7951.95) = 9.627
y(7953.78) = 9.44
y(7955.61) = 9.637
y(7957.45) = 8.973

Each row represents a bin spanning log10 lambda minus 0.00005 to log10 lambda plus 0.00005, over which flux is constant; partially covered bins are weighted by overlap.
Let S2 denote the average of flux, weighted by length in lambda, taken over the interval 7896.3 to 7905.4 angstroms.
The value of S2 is 9.04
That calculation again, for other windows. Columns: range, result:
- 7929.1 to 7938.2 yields 9.01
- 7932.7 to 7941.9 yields 8.87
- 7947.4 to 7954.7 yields 9.11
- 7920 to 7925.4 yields 8.83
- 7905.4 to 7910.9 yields 9.3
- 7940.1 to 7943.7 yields 8.44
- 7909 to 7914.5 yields 8.82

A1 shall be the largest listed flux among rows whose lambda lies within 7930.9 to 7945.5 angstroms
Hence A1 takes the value 9.679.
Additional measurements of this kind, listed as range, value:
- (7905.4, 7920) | 9.964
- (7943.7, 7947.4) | 8.797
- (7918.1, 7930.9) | 9.222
